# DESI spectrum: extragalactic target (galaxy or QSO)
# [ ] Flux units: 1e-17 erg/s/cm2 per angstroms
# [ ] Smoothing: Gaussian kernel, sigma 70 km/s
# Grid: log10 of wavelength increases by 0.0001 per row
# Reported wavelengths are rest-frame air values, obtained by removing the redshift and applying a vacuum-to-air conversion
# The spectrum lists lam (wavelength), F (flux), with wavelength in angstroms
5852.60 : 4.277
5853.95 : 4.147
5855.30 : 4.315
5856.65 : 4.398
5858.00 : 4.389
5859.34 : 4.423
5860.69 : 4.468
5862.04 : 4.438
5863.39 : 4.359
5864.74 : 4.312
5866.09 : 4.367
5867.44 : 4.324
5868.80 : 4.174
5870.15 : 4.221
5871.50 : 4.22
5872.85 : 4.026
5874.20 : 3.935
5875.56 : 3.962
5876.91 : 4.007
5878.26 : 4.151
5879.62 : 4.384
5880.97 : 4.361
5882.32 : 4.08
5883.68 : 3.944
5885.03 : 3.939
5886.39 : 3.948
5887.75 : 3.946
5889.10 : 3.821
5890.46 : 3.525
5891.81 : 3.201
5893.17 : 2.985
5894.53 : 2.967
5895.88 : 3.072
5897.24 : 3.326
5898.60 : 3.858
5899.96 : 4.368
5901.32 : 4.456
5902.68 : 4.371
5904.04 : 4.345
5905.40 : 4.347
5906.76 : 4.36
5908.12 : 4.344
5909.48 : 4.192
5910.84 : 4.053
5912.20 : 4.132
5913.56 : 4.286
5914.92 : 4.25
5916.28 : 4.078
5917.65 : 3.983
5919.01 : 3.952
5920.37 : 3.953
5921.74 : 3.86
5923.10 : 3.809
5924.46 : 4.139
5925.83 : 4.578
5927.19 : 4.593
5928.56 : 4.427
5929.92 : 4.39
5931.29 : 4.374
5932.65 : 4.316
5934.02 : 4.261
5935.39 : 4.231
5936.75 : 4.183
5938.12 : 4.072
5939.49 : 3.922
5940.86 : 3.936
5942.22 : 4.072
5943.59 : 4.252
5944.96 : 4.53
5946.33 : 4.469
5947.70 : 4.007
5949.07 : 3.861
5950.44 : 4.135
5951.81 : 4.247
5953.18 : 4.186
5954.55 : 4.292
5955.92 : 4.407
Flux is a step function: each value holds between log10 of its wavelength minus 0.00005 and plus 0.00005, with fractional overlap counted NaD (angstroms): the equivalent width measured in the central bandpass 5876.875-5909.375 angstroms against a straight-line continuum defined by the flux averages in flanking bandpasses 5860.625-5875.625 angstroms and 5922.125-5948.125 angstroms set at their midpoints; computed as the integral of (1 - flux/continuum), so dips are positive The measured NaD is 2.39 angstroms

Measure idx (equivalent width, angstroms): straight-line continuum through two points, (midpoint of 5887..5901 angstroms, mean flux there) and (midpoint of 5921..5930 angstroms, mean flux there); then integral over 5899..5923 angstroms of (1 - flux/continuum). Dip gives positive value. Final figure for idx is -1.7 angstroms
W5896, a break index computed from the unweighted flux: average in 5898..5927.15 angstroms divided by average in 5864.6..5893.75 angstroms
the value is 1.0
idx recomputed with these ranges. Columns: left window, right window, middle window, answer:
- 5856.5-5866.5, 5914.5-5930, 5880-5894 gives 1.7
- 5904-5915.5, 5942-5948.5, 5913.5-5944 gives 0.7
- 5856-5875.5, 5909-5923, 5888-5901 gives 2.0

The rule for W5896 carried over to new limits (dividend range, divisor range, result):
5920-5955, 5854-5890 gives 1.00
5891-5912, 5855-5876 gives 0.91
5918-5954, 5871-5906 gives 1.07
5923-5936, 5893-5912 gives 1.09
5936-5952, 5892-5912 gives 1.06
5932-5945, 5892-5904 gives 1.13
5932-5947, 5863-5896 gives 1.07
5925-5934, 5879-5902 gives 1.17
